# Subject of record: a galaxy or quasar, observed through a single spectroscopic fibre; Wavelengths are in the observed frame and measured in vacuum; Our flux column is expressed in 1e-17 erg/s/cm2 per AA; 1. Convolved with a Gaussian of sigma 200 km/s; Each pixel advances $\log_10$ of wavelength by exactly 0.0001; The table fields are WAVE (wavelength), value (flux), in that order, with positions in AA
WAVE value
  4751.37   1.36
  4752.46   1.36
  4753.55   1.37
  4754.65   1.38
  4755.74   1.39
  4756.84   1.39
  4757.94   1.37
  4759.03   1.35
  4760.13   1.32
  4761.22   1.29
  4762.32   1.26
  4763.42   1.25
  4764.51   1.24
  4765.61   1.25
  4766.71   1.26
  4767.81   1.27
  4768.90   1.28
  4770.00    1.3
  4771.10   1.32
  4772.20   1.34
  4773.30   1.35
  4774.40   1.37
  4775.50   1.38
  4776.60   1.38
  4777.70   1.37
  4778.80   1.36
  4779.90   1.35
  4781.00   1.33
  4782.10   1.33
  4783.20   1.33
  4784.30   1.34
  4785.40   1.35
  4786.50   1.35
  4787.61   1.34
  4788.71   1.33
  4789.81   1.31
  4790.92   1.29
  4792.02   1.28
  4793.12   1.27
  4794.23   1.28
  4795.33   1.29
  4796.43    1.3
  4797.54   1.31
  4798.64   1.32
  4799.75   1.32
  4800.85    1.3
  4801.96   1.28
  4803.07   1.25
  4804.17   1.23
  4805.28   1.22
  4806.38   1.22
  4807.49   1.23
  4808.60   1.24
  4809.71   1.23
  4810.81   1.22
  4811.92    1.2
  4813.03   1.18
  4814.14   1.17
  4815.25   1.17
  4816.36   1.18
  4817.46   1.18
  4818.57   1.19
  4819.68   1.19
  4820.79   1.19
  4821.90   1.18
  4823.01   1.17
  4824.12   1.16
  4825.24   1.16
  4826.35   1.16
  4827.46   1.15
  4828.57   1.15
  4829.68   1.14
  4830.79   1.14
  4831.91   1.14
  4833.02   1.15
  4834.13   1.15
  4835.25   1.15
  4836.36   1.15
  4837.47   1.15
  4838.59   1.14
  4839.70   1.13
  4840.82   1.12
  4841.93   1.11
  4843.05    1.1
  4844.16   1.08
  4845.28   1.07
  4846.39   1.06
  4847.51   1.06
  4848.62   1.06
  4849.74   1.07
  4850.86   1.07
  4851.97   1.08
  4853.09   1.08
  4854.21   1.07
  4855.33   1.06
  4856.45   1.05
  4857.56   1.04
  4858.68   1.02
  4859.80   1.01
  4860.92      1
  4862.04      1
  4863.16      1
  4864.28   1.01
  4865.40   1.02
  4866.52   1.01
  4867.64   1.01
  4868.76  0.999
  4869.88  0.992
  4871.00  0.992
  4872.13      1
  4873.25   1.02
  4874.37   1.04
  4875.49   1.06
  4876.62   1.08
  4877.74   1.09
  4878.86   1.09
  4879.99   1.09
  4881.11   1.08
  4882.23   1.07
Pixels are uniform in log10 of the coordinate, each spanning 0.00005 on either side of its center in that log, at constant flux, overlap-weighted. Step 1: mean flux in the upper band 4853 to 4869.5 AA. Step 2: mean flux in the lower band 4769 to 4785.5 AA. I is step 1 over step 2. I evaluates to 0.8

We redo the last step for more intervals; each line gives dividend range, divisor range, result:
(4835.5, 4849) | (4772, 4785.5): 0.82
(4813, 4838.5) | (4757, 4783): 0.88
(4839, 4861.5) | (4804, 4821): 0.89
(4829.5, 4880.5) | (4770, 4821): 0.83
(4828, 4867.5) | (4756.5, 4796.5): 0.82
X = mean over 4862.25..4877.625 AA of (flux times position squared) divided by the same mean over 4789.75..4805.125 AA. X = 0.82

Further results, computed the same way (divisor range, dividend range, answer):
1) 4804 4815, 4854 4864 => 0.86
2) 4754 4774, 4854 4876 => 0.81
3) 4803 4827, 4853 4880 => 0.88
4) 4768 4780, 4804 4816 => 0.91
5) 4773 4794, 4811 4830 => 0.89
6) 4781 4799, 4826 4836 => 0.89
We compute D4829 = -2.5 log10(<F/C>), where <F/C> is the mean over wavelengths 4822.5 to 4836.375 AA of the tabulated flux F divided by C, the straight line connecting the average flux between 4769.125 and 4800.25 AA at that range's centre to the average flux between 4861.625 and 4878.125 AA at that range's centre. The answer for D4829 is 0.014 mag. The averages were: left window 1.33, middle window 1.15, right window 1.02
